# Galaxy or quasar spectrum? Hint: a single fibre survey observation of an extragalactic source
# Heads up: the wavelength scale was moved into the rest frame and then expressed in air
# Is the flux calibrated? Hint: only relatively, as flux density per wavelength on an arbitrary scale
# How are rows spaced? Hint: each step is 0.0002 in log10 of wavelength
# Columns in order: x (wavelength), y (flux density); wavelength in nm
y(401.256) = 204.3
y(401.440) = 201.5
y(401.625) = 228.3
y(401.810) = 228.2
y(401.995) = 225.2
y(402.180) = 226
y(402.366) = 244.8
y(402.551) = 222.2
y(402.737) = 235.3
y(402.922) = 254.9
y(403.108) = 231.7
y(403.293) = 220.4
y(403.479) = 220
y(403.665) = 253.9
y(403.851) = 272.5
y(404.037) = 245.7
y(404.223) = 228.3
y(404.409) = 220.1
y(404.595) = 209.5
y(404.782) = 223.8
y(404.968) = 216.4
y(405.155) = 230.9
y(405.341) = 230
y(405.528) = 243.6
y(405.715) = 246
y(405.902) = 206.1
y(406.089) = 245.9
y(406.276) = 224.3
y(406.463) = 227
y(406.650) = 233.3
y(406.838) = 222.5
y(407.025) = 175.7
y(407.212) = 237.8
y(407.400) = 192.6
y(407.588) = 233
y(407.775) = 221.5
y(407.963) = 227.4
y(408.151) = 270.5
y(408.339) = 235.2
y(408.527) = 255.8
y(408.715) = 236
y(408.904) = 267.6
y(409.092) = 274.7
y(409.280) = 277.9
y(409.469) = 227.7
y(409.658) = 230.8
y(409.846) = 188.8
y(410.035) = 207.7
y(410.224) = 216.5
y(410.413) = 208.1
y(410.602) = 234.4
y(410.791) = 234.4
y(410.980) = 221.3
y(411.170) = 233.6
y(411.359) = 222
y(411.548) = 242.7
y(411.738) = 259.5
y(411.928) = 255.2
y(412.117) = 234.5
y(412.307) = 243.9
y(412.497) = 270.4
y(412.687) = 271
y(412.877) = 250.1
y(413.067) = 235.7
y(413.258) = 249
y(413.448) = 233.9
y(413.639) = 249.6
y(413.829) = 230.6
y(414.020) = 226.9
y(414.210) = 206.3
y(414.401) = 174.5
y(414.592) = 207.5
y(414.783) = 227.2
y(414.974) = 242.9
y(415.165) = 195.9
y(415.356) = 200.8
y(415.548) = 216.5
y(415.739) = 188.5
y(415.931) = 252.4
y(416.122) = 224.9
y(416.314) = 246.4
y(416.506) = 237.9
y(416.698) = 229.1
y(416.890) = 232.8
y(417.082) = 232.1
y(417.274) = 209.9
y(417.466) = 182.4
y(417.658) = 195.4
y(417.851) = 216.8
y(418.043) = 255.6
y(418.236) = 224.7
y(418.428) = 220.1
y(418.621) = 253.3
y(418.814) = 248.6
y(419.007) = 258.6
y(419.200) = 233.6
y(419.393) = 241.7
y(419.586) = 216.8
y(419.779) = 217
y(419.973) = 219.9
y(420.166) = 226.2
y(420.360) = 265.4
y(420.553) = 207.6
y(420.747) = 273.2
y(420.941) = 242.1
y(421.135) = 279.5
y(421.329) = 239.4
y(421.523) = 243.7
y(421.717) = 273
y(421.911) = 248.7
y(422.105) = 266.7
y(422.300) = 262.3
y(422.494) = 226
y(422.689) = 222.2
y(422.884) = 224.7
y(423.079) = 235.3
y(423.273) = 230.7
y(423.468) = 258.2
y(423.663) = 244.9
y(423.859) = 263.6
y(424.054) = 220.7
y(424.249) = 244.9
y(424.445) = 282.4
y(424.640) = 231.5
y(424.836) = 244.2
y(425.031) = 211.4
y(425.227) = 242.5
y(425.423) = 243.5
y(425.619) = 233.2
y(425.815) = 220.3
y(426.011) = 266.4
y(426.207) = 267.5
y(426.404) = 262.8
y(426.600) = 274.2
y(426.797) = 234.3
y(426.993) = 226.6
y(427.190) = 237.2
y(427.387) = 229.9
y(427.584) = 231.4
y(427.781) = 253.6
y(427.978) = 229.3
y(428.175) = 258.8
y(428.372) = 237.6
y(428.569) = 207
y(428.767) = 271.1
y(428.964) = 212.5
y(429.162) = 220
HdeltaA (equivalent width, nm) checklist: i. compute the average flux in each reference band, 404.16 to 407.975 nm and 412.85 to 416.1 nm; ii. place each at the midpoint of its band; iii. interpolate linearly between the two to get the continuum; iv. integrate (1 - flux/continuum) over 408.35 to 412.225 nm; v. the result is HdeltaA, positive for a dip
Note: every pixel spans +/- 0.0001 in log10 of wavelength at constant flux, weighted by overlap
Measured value -0.236 nm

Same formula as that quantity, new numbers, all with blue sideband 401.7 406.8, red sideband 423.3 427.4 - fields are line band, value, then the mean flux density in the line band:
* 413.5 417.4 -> 0.28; 221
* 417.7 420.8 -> 0.08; 235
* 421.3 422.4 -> -0.06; 257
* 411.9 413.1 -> -0.08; 252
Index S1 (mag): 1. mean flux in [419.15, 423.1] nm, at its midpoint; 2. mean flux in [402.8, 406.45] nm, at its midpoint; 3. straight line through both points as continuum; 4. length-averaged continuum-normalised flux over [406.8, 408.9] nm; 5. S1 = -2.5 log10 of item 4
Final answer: 0.02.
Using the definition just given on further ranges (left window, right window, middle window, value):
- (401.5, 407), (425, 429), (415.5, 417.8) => 0.075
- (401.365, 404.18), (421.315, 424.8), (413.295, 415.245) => 0.094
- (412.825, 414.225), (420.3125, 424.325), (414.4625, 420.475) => 0.068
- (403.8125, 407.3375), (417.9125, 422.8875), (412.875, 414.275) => 0.002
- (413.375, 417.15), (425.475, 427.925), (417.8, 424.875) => -0.037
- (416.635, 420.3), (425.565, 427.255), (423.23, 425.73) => 0.000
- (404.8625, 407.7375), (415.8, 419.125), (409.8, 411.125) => 0.044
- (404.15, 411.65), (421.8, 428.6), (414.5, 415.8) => 0.112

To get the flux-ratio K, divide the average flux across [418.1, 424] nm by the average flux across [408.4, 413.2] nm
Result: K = 1.01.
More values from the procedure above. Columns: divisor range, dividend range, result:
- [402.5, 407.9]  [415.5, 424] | 1.03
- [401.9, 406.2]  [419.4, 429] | 1.04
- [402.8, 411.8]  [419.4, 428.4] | 1.05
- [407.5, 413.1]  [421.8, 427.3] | 1.02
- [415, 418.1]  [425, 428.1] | 1.10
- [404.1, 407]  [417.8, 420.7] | 1.04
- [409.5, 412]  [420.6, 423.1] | 1.09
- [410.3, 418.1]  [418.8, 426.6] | 1.07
